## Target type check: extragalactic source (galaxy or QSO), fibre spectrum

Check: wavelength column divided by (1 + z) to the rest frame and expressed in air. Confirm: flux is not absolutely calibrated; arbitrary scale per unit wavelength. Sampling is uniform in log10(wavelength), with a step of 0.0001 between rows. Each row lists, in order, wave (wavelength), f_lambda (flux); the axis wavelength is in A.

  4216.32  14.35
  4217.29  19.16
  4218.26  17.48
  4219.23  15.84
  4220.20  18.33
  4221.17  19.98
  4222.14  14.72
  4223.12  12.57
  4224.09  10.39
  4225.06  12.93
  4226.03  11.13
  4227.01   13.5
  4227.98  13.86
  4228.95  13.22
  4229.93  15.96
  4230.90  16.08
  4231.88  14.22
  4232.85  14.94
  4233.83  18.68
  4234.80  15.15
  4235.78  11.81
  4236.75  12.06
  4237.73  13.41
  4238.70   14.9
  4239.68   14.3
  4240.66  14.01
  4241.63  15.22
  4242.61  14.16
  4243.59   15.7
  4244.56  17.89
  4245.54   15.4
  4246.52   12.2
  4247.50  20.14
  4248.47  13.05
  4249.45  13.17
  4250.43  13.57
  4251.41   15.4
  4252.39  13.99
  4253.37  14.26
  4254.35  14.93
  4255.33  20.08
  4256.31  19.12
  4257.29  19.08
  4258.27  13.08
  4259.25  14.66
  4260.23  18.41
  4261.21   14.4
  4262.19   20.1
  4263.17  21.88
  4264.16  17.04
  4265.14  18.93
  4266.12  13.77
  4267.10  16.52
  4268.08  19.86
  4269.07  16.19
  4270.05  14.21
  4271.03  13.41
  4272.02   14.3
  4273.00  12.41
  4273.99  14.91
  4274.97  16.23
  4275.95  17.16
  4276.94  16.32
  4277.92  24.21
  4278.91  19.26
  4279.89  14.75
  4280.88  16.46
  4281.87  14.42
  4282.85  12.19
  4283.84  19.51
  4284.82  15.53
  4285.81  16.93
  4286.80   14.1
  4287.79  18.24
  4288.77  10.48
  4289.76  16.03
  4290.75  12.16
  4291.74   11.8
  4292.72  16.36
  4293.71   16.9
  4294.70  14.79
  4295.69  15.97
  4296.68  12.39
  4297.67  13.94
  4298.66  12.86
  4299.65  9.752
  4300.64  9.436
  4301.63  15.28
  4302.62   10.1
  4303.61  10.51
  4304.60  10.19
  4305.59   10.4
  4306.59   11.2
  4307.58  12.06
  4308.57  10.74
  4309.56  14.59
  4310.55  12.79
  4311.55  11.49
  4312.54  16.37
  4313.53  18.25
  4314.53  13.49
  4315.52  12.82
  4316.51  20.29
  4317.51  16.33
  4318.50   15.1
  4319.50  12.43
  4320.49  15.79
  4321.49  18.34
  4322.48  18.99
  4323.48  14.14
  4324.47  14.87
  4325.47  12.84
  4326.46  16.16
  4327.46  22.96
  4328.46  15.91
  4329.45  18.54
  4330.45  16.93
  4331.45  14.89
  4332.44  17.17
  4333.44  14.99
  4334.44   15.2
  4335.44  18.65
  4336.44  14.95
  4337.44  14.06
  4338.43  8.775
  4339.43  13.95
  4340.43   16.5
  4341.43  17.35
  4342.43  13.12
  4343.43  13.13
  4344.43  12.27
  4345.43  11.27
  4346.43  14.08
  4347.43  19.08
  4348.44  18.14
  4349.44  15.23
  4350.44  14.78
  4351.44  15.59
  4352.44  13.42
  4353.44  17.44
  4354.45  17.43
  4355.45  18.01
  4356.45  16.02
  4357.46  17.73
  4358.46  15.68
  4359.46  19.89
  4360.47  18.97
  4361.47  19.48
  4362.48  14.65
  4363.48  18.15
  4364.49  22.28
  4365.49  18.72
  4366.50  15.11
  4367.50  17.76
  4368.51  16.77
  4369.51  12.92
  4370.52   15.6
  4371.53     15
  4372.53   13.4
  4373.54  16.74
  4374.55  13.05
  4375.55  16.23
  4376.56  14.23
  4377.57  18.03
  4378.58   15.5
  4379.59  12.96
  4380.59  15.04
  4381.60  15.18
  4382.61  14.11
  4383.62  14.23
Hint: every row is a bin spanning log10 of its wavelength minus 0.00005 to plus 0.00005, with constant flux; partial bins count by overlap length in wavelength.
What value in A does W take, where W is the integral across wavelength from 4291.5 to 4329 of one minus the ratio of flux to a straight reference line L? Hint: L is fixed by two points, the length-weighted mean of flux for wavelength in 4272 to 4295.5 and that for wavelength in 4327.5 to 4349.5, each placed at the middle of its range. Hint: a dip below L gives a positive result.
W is 3.2 A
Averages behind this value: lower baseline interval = 15.7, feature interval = 14.2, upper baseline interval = 15.3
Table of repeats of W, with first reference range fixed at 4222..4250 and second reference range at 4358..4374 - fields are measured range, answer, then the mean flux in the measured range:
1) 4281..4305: 2.6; 13.8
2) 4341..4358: 1.1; 15.5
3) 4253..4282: -3.5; 16.7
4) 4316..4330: -0.5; 16.6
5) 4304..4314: 1.9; 12.8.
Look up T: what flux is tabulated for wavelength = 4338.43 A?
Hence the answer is 8.775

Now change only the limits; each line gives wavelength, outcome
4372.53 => 13.4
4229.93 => 15.96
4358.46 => 15.68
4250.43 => 13.57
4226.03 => 11.13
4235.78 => 11.81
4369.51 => 12.92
